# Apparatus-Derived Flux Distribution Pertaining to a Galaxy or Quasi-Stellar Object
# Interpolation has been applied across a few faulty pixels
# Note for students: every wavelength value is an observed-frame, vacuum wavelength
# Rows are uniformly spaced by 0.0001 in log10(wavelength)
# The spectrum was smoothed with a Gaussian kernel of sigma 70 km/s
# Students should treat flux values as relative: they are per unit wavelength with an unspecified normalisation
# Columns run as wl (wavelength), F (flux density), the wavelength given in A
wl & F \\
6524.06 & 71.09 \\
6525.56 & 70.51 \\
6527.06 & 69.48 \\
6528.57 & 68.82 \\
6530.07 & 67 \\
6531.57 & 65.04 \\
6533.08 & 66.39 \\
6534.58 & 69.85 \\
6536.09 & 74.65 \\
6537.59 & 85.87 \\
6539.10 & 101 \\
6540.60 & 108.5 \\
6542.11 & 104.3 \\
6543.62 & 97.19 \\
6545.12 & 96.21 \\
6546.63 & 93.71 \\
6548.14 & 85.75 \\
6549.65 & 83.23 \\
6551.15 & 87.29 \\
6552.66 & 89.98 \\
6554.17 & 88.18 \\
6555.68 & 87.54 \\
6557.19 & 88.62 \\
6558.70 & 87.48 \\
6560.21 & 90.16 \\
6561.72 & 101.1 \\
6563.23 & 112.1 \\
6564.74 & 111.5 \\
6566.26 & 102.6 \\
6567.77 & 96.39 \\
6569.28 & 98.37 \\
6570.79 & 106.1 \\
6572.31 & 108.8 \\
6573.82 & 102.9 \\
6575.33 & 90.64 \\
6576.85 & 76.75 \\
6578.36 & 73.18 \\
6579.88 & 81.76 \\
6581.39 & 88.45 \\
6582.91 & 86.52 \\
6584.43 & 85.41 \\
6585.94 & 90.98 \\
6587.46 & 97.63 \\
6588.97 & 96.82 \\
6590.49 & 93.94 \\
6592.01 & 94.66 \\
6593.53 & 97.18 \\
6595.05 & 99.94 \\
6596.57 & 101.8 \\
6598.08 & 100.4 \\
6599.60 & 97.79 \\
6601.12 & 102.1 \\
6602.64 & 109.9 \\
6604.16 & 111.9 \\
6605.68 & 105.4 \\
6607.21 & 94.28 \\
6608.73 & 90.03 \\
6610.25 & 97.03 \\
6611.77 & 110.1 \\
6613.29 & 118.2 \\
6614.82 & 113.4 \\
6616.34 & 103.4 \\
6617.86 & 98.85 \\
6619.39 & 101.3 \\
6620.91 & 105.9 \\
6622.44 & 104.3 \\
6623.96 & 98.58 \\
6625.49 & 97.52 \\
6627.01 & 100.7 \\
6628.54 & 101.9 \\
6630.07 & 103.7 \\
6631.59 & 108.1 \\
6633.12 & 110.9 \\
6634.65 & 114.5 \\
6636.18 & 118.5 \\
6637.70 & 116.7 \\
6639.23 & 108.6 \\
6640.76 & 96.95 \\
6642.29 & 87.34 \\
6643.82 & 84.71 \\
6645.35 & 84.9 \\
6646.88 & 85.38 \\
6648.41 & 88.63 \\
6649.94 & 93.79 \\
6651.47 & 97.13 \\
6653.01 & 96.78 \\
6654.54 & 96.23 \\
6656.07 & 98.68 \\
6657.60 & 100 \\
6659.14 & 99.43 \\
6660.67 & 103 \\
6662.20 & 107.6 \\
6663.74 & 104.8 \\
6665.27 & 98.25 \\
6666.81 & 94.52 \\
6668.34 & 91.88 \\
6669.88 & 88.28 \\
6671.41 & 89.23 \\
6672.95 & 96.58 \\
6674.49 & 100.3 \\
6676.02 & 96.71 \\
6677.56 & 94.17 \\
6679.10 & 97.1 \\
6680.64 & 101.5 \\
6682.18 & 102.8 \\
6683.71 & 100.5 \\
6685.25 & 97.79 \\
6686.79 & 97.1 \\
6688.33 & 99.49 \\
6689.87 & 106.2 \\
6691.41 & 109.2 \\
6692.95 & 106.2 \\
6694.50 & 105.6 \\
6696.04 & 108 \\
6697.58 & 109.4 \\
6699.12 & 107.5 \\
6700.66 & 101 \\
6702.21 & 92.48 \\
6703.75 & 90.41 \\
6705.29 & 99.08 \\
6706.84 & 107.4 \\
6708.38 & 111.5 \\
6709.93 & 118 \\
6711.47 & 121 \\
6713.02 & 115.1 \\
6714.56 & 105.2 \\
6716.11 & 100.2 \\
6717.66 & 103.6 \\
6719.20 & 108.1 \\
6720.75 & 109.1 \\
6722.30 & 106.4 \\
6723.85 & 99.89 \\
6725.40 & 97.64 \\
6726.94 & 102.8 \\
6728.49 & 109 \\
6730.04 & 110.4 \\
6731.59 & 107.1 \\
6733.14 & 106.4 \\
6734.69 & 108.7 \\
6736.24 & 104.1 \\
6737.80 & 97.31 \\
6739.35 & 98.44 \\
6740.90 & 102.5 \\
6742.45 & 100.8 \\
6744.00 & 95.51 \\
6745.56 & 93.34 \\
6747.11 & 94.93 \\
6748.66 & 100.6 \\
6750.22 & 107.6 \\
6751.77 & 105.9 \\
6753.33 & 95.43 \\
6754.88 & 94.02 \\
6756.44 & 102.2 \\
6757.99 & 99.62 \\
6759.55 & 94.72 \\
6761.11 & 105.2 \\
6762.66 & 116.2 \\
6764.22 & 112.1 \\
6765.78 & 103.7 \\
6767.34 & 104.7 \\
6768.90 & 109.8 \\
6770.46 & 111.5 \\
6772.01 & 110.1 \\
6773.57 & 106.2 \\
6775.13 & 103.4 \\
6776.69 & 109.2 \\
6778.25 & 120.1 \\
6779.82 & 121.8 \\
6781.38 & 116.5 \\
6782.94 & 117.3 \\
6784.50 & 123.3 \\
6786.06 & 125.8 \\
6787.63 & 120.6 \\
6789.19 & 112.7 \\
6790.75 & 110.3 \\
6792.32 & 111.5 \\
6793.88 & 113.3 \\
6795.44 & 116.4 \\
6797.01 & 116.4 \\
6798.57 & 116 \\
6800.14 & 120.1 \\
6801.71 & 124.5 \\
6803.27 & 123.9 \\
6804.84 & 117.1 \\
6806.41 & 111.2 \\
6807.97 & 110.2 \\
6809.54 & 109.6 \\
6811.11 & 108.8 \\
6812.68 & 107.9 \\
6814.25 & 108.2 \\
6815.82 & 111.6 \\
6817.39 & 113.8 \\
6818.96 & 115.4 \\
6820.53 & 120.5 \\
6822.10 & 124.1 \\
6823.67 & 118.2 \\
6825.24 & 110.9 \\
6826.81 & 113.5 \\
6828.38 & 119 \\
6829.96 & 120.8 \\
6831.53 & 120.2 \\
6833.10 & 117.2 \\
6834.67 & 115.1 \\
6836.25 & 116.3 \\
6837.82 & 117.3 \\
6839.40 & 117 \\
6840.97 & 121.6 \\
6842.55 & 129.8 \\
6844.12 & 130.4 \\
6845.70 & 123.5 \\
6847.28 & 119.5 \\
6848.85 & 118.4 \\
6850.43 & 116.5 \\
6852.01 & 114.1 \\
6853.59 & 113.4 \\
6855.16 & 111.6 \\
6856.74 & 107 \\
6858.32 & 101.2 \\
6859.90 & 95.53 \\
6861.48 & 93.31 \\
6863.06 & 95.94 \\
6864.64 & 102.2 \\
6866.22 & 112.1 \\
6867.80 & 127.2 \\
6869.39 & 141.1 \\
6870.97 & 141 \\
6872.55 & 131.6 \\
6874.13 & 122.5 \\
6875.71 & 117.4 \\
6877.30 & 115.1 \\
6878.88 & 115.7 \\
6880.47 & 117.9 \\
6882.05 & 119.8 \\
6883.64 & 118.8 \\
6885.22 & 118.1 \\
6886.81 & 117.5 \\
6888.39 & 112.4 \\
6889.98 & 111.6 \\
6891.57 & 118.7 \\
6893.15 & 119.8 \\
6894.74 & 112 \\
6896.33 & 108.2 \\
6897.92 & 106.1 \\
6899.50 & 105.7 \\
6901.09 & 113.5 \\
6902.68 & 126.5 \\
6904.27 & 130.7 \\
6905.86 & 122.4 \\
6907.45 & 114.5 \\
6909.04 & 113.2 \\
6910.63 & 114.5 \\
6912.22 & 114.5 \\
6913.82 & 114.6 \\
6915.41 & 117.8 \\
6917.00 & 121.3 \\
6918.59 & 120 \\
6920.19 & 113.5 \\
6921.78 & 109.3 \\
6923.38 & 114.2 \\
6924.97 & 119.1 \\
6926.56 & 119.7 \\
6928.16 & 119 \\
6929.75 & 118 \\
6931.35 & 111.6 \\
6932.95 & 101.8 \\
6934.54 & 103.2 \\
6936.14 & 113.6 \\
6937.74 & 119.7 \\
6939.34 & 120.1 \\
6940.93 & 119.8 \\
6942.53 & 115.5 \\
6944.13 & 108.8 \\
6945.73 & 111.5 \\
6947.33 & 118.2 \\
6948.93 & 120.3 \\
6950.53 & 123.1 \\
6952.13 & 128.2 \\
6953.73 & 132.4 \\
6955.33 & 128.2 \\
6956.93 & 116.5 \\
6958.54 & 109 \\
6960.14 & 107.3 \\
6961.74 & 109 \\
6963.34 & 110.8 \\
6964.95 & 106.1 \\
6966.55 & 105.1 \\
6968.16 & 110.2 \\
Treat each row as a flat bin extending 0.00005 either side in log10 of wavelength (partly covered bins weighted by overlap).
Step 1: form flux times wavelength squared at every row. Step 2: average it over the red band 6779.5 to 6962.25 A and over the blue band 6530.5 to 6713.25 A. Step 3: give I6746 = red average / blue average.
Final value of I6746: 1.28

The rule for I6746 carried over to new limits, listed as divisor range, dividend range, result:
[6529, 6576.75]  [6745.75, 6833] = 1.31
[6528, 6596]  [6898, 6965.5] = 1.43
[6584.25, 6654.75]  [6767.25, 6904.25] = 1.23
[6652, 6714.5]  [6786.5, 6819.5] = 1.17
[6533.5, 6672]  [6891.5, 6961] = 1.32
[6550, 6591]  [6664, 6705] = 1.10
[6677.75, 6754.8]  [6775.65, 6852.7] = 1.17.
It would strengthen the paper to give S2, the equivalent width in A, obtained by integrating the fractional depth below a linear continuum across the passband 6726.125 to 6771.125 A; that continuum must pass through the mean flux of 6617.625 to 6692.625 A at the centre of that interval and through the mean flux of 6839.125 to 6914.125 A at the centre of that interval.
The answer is 1.4 A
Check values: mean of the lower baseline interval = 99.6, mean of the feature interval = 103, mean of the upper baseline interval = 116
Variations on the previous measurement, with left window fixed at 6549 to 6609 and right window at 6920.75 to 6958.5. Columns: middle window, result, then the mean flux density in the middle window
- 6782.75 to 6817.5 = -2.2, 115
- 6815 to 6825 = -0.7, 117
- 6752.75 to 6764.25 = 0.4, 102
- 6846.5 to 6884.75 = -1.0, 115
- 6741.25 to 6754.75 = 0.8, 99.1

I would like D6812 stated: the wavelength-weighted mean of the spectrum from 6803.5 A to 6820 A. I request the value 112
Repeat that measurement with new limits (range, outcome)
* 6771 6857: 116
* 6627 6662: 99.9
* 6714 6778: 104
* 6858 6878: 115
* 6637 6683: 96.7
